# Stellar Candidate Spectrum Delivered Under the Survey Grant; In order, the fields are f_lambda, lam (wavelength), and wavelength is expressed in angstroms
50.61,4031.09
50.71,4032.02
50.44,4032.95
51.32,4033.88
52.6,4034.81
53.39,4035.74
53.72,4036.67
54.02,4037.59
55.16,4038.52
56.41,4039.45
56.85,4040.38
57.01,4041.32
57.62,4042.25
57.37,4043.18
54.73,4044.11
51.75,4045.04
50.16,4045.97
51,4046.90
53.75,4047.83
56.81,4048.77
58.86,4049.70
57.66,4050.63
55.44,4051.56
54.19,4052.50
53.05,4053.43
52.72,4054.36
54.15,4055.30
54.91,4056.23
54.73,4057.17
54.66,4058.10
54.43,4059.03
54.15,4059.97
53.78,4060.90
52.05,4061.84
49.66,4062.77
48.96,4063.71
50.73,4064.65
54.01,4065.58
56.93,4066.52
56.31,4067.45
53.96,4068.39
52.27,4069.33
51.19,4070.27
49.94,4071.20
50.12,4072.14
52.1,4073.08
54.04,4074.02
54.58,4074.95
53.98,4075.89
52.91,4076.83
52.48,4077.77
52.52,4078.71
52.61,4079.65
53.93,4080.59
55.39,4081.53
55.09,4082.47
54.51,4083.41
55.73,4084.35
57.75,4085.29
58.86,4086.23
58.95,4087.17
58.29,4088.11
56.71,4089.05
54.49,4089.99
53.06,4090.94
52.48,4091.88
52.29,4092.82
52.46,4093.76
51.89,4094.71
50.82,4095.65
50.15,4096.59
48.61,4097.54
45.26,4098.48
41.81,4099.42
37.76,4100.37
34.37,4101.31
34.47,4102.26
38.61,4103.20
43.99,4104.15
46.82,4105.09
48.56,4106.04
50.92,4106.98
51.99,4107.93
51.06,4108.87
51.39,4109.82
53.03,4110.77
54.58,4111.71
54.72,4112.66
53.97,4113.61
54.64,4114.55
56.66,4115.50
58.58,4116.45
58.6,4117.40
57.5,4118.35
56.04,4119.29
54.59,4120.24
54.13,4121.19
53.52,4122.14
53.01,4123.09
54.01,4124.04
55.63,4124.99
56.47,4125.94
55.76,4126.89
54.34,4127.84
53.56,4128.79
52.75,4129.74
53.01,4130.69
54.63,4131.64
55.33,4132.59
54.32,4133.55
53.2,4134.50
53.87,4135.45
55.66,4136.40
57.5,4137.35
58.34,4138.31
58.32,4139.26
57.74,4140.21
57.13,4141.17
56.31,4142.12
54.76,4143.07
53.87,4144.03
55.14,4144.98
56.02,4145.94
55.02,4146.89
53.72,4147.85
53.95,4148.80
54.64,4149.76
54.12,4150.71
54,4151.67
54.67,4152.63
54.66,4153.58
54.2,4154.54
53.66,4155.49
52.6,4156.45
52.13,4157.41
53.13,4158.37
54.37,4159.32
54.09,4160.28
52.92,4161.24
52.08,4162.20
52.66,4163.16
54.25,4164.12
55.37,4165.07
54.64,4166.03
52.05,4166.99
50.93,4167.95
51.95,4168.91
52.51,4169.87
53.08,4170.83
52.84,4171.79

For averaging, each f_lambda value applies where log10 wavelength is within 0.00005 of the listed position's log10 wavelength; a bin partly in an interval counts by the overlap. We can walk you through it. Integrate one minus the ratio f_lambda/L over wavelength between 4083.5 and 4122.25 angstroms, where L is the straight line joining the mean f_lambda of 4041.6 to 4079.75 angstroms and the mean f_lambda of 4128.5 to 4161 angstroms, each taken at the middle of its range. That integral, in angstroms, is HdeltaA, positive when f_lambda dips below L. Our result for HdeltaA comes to 1.9 angstroms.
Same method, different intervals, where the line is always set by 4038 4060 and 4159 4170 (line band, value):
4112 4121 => -0.4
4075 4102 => 1.2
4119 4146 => -0.7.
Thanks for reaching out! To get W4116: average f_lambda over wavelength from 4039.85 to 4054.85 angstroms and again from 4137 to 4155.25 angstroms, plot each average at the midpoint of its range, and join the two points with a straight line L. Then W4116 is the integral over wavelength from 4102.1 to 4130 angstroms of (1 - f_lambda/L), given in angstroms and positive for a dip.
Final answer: 1.3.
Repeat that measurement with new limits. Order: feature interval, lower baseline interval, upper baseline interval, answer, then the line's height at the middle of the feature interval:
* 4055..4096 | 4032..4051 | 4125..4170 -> 0.5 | 54.4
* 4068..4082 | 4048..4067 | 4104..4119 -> 0.3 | 53.8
